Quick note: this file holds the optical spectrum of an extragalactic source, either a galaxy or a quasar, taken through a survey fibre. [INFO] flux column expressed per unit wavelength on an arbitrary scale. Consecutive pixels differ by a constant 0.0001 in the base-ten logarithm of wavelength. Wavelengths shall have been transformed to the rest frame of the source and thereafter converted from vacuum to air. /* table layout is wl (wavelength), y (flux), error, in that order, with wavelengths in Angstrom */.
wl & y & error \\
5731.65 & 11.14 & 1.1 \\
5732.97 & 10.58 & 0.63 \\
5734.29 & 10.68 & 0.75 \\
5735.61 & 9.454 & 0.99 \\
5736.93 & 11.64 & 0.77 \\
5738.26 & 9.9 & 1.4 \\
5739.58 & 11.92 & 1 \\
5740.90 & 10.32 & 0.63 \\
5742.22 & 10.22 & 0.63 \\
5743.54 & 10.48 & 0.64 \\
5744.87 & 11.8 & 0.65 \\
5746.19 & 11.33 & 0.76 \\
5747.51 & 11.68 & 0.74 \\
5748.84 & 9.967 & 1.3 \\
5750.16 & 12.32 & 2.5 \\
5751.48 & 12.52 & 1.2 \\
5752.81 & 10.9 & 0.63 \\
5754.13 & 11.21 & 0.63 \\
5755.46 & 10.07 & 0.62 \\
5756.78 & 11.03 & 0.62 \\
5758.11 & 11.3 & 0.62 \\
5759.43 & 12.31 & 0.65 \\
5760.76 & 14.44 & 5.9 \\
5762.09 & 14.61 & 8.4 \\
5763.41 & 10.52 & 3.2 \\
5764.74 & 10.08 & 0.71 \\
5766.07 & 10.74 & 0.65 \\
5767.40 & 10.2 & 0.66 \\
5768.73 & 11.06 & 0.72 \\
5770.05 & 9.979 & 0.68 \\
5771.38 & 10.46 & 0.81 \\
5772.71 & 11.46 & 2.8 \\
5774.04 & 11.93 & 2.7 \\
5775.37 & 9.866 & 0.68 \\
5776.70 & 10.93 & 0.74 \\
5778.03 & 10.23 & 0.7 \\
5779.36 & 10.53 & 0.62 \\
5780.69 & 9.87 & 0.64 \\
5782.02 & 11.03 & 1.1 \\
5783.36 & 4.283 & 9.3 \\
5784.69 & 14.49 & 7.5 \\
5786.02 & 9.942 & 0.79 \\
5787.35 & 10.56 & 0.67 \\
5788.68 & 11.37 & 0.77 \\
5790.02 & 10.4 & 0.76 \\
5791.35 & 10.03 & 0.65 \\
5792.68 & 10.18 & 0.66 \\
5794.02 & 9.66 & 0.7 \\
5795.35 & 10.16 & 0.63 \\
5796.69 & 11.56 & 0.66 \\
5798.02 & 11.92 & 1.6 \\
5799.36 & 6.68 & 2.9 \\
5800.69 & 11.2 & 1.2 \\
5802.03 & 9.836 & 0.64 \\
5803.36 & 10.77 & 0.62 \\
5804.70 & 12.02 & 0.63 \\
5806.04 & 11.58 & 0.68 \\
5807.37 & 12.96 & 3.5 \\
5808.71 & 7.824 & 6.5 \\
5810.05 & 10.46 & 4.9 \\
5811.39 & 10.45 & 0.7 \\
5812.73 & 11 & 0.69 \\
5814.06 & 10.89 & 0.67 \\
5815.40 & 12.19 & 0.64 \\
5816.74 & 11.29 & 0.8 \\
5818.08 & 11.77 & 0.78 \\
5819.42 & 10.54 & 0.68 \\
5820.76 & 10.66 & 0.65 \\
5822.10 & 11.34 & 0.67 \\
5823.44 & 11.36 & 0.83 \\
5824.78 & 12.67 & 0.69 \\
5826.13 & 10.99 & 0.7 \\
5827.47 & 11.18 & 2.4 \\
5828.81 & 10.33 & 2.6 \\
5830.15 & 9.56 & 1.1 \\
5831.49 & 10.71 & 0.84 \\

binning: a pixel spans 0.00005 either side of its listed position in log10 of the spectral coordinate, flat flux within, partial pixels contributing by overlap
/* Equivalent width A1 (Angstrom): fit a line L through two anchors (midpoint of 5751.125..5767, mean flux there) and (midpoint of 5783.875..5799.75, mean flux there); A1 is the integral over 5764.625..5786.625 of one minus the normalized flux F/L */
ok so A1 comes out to 1.31 Angstrom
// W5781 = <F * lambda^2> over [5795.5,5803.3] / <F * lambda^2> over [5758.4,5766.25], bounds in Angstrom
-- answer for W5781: 0.9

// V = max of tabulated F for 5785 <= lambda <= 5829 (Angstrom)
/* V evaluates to 12.96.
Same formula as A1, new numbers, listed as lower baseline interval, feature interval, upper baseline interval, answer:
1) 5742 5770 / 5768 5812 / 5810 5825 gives 3.1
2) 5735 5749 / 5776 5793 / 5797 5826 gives 0.9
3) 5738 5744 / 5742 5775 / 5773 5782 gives -2.1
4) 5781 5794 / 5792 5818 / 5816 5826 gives 0.3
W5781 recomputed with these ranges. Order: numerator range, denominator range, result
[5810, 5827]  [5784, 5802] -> 1.07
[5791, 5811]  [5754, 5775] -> 0.94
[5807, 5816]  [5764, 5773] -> 1.04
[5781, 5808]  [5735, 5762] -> 0.94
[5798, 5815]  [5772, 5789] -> 1.02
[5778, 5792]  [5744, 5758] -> 0.92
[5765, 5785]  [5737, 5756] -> 0.95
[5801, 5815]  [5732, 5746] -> 1.03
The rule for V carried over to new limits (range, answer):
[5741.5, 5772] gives 14.61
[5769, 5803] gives 14.49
